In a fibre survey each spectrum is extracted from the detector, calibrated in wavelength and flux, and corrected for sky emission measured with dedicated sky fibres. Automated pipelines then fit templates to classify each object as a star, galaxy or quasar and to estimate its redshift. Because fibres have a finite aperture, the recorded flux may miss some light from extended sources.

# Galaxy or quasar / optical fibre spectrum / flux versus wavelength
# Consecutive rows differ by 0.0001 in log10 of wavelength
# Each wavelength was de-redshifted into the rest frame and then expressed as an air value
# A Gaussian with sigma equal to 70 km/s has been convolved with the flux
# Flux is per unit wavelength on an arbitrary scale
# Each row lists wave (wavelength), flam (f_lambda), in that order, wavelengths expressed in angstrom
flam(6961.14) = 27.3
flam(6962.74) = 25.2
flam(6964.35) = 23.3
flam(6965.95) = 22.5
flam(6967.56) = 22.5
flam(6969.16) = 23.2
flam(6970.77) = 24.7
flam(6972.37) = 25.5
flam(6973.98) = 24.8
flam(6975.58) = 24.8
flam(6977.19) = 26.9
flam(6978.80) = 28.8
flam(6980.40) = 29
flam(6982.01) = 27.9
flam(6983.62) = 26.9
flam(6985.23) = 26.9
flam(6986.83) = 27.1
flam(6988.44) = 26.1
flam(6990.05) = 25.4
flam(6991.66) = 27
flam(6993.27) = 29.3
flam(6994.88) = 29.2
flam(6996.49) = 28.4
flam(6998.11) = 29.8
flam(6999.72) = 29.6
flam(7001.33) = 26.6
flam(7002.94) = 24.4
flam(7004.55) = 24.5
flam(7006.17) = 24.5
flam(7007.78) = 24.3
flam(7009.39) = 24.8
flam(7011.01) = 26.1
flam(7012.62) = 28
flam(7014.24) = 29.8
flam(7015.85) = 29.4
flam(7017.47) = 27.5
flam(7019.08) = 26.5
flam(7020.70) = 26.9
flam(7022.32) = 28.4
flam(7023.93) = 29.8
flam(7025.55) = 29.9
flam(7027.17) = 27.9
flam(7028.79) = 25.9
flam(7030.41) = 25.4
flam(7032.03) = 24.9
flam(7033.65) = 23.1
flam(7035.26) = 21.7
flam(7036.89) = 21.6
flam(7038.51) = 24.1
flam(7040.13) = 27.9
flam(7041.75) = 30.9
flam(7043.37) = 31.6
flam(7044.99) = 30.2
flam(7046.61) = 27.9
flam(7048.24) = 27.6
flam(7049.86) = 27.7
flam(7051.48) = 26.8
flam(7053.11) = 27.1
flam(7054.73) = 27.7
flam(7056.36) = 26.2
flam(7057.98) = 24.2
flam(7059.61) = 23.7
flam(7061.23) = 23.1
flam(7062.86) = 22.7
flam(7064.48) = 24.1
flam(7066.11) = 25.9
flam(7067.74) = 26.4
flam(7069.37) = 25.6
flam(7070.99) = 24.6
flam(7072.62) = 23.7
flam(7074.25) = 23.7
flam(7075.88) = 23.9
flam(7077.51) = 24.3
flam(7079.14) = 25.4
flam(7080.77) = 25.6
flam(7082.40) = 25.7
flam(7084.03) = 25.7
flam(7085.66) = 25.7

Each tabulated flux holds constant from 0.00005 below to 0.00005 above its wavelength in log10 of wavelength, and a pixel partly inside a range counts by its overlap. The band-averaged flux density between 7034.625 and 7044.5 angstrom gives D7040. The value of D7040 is 26.5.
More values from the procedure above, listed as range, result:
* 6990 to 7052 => 27.1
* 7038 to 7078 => 26.1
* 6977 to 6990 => 27.4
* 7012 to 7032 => 27.8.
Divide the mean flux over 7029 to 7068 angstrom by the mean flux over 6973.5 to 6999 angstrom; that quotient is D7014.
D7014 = 0.95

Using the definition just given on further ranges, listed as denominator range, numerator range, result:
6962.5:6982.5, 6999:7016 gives 1.05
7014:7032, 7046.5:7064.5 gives 0.93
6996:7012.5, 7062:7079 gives 0.93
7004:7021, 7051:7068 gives 0.95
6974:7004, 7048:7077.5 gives 0.92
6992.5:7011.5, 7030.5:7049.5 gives 0.99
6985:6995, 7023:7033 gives 1.00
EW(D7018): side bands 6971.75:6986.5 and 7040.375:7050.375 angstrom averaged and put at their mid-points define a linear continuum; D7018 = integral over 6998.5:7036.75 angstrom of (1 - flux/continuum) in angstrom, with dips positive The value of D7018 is 2.43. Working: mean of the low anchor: 26.9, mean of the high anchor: 29.3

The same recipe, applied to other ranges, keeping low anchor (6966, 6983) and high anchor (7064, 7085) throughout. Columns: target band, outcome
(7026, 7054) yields -1.59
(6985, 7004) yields -1.43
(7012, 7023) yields -1.17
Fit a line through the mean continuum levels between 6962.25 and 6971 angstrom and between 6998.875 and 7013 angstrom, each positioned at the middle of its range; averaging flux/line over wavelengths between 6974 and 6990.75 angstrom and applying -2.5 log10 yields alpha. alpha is -0.11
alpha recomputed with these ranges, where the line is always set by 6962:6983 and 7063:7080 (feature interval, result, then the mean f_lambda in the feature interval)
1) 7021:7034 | -0.09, 27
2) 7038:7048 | -0.16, 28.8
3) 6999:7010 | -0.02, 25.5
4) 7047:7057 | -0.10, 27.2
